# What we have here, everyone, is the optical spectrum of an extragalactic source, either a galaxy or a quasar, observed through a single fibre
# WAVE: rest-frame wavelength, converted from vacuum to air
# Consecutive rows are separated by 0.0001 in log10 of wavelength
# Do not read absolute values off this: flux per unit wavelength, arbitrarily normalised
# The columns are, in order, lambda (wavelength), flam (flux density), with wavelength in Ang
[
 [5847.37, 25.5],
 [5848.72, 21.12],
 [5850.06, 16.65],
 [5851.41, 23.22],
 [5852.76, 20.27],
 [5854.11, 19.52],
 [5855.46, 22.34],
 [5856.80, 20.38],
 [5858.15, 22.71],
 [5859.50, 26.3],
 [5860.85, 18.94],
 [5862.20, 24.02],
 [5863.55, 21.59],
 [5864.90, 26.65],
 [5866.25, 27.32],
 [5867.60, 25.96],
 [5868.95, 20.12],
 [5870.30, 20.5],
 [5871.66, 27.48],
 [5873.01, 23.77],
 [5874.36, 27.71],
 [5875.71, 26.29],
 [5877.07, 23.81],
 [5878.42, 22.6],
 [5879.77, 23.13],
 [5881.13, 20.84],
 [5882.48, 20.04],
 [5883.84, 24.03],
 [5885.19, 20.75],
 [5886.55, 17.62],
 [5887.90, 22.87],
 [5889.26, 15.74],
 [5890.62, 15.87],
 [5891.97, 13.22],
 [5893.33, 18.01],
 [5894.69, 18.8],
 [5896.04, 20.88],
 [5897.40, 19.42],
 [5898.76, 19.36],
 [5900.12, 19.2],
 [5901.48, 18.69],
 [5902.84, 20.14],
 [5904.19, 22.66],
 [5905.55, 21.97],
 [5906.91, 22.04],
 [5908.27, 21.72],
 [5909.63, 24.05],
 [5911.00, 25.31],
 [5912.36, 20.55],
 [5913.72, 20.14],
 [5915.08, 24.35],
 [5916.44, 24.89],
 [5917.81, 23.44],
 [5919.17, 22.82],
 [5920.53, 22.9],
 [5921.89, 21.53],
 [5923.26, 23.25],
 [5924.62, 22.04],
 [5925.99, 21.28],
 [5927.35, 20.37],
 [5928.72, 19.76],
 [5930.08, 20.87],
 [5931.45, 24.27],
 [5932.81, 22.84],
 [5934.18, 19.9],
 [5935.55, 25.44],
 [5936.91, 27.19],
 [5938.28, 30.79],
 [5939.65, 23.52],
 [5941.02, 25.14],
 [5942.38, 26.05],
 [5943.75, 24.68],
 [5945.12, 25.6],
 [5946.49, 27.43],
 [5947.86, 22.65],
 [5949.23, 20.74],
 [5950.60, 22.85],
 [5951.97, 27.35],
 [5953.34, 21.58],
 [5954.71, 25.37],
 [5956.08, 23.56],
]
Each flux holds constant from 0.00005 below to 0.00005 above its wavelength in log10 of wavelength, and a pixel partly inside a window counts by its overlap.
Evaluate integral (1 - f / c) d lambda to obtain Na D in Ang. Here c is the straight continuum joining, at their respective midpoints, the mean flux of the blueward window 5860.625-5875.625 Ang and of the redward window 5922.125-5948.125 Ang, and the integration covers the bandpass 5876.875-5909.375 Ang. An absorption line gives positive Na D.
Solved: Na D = 5.3 Ang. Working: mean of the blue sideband 24.3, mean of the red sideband 23.8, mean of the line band 20.1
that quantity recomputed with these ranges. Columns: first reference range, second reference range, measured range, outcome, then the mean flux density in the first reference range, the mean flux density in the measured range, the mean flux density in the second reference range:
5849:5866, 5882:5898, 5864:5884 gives -3.5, 22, 24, 18.9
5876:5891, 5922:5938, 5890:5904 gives 1.9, 20.9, 18.5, 22.6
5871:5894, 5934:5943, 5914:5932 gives 1.6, 21.4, 22.4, 25.7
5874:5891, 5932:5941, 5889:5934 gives 4.6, 21.6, 21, 24.9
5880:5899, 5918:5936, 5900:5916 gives -1.0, 19.2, 21.9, 22.1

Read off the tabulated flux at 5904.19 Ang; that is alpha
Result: 22.66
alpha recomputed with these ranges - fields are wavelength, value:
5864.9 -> 26.65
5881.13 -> 20.84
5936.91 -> 27.19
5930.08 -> 20.87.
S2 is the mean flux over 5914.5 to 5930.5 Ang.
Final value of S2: 22.3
